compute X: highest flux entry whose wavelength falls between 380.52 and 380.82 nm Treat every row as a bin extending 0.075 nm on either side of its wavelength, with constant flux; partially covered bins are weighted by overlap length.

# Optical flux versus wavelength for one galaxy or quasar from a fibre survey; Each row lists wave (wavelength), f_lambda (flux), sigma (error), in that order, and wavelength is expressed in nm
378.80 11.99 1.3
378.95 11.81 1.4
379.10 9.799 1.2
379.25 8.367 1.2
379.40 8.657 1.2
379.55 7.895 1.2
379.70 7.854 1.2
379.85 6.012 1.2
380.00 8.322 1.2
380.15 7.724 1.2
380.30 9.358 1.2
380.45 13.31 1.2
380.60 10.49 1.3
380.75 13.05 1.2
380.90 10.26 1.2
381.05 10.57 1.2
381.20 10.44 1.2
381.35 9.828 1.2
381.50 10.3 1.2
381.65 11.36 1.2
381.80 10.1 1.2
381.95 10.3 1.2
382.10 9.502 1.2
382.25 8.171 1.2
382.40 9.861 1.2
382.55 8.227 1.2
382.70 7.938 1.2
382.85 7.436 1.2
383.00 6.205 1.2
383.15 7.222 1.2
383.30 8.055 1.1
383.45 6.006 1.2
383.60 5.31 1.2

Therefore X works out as 13.05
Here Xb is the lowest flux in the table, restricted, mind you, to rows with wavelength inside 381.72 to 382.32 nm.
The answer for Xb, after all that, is 8.171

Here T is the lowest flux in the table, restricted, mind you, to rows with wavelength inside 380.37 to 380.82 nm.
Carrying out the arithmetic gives 10.49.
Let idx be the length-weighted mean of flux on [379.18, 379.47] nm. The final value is 8.51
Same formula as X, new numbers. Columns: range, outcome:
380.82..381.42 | 10.57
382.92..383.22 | 7.222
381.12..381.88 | 11.36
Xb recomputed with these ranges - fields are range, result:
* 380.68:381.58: 9.828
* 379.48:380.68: 6.012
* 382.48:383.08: 6.205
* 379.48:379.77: 7.854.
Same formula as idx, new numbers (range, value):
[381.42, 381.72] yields 10.8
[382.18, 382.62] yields 8.77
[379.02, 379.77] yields 8.54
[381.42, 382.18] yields 10.3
